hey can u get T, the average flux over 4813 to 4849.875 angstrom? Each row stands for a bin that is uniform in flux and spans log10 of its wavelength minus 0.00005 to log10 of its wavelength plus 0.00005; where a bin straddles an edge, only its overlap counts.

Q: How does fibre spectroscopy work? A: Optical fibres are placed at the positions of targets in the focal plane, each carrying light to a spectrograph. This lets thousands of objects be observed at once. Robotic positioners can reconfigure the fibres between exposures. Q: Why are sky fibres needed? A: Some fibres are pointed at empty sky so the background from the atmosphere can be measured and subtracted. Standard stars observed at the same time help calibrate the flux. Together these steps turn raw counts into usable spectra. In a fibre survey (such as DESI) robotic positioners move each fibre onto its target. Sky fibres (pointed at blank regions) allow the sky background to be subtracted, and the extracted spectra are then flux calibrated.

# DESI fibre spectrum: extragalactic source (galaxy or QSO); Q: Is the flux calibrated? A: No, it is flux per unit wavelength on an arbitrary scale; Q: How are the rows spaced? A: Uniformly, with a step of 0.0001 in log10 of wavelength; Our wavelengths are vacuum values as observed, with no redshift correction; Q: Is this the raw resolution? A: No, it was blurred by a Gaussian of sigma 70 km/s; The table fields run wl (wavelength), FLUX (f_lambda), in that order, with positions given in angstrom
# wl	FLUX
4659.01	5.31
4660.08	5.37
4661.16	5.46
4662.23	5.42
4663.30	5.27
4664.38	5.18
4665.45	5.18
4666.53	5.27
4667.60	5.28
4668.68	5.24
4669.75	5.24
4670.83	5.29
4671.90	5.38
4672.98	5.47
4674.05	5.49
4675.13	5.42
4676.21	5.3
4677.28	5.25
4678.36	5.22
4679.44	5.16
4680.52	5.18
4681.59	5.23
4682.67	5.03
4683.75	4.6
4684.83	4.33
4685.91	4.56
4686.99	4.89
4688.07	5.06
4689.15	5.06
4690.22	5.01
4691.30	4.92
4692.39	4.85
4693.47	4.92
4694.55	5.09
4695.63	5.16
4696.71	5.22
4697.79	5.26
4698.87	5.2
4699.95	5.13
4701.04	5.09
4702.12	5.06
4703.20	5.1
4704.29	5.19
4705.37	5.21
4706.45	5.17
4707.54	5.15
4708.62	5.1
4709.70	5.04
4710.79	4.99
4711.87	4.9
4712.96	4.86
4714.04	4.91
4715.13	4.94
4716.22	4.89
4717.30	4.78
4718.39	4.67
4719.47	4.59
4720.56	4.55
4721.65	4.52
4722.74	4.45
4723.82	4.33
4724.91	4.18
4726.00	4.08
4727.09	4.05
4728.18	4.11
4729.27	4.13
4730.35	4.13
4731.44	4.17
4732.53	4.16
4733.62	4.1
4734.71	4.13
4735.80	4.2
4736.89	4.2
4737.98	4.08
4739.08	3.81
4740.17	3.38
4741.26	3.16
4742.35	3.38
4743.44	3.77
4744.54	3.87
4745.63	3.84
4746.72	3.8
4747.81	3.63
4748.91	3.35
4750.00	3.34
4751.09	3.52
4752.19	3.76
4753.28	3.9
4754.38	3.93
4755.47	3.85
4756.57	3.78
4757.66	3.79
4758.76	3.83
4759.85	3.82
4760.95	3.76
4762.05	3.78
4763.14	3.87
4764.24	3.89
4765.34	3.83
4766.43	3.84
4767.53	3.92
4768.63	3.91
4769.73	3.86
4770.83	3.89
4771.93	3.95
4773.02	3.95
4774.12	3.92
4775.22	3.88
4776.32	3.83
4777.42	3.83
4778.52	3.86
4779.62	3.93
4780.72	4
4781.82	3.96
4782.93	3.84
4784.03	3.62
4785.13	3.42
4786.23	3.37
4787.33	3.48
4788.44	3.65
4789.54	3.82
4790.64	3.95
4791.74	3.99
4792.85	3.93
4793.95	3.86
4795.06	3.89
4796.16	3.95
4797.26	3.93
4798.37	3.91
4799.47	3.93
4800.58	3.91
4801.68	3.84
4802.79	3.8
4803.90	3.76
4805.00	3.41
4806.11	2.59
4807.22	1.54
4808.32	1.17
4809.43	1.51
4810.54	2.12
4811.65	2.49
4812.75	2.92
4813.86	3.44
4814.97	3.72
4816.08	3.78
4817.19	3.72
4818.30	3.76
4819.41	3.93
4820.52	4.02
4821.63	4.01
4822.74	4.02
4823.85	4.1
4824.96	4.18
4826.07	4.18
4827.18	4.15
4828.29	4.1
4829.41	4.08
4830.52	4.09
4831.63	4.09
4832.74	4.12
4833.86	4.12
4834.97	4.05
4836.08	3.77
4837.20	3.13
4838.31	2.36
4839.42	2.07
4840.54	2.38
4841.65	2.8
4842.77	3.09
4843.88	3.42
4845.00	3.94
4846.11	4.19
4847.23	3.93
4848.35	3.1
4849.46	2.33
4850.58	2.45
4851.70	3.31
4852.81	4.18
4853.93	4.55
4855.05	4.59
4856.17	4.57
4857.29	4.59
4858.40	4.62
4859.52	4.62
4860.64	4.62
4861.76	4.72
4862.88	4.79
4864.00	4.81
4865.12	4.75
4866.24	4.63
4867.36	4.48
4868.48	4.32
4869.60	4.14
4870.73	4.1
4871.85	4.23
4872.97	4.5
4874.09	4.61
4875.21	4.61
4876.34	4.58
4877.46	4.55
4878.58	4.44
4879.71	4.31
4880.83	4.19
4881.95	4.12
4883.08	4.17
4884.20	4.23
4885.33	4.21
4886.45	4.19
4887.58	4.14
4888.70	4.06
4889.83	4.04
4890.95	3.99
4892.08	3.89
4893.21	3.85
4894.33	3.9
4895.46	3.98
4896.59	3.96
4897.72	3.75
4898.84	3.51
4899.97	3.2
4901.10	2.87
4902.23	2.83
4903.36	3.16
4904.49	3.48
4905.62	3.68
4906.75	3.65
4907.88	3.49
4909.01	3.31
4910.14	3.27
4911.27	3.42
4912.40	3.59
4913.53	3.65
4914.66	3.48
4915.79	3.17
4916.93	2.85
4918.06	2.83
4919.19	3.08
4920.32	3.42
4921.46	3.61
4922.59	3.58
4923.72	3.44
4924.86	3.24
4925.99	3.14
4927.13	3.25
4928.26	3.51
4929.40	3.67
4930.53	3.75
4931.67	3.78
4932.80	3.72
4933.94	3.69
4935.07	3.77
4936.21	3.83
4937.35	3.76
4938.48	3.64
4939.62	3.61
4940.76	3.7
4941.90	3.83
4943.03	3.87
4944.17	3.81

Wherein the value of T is 3.64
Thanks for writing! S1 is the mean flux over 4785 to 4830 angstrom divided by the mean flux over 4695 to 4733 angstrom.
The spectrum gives 0.7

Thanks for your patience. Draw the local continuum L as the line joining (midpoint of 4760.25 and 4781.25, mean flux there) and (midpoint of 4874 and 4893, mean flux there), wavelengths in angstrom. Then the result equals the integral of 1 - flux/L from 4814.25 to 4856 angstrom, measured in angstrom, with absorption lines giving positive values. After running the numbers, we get 4.1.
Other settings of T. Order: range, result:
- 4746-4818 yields 3.6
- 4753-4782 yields 3.87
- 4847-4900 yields 4.17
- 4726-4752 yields 3.84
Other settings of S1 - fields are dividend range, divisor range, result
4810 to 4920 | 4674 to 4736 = 0.79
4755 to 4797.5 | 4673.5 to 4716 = 0.76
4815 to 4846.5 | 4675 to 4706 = 0.73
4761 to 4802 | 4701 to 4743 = 0.86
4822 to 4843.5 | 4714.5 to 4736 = 0.83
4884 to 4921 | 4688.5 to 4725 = 0.72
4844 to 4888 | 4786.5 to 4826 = 1.21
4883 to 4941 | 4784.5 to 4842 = 1.02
